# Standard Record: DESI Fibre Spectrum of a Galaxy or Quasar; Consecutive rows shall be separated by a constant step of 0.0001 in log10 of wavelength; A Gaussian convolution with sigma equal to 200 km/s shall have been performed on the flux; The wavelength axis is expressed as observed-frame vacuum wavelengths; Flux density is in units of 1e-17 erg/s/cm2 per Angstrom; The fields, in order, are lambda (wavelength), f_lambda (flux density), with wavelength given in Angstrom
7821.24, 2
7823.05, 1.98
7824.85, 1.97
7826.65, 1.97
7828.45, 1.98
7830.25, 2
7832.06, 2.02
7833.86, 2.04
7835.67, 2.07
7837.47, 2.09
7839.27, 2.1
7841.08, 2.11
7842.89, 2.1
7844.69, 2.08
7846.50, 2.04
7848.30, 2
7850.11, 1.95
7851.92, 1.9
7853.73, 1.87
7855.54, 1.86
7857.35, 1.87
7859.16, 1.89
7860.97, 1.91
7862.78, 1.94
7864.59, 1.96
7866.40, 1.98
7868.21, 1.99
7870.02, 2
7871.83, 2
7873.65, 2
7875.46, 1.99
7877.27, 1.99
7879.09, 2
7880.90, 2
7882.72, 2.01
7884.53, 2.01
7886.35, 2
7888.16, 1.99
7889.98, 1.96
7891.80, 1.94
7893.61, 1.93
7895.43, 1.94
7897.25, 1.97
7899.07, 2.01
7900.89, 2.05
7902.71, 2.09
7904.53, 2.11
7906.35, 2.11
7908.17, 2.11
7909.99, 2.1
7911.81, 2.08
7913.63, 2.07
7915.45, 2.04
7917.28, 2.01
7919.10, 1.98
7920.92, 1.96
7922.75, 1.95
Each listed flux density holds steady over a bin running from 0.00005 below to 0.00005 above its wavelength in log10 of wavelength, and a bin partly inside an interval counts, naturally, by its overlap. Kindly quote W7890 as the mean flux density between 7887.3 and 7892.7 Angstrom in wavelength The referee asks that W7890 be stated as 1.96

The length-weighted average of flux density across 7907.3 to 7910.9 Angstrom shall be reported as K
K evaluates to 2.11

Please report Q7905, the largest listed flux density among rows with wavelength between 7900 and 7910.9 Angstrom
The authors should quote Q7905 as 2.11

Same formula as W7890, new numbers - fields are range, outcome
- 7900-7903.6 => 2.07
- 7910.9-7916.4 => 2.06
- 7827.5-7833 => 2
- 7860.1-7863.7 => 1.93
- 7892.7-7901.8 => 1.98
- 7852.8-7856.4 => 1.86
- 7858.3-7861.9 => 1.9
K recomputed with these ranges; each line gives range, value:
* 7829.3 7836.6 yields 2.03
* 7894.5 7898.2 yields 1.95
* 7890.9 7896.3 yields 1.94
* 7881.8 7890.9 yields 1.99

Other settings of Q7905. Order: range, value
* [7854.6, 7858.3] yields 1.87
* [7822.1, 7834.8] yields 2.04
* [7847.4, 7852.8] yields 2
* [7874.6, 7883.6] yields 2.01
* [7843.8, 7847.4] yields 2.08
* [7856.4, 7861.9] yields 1.91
